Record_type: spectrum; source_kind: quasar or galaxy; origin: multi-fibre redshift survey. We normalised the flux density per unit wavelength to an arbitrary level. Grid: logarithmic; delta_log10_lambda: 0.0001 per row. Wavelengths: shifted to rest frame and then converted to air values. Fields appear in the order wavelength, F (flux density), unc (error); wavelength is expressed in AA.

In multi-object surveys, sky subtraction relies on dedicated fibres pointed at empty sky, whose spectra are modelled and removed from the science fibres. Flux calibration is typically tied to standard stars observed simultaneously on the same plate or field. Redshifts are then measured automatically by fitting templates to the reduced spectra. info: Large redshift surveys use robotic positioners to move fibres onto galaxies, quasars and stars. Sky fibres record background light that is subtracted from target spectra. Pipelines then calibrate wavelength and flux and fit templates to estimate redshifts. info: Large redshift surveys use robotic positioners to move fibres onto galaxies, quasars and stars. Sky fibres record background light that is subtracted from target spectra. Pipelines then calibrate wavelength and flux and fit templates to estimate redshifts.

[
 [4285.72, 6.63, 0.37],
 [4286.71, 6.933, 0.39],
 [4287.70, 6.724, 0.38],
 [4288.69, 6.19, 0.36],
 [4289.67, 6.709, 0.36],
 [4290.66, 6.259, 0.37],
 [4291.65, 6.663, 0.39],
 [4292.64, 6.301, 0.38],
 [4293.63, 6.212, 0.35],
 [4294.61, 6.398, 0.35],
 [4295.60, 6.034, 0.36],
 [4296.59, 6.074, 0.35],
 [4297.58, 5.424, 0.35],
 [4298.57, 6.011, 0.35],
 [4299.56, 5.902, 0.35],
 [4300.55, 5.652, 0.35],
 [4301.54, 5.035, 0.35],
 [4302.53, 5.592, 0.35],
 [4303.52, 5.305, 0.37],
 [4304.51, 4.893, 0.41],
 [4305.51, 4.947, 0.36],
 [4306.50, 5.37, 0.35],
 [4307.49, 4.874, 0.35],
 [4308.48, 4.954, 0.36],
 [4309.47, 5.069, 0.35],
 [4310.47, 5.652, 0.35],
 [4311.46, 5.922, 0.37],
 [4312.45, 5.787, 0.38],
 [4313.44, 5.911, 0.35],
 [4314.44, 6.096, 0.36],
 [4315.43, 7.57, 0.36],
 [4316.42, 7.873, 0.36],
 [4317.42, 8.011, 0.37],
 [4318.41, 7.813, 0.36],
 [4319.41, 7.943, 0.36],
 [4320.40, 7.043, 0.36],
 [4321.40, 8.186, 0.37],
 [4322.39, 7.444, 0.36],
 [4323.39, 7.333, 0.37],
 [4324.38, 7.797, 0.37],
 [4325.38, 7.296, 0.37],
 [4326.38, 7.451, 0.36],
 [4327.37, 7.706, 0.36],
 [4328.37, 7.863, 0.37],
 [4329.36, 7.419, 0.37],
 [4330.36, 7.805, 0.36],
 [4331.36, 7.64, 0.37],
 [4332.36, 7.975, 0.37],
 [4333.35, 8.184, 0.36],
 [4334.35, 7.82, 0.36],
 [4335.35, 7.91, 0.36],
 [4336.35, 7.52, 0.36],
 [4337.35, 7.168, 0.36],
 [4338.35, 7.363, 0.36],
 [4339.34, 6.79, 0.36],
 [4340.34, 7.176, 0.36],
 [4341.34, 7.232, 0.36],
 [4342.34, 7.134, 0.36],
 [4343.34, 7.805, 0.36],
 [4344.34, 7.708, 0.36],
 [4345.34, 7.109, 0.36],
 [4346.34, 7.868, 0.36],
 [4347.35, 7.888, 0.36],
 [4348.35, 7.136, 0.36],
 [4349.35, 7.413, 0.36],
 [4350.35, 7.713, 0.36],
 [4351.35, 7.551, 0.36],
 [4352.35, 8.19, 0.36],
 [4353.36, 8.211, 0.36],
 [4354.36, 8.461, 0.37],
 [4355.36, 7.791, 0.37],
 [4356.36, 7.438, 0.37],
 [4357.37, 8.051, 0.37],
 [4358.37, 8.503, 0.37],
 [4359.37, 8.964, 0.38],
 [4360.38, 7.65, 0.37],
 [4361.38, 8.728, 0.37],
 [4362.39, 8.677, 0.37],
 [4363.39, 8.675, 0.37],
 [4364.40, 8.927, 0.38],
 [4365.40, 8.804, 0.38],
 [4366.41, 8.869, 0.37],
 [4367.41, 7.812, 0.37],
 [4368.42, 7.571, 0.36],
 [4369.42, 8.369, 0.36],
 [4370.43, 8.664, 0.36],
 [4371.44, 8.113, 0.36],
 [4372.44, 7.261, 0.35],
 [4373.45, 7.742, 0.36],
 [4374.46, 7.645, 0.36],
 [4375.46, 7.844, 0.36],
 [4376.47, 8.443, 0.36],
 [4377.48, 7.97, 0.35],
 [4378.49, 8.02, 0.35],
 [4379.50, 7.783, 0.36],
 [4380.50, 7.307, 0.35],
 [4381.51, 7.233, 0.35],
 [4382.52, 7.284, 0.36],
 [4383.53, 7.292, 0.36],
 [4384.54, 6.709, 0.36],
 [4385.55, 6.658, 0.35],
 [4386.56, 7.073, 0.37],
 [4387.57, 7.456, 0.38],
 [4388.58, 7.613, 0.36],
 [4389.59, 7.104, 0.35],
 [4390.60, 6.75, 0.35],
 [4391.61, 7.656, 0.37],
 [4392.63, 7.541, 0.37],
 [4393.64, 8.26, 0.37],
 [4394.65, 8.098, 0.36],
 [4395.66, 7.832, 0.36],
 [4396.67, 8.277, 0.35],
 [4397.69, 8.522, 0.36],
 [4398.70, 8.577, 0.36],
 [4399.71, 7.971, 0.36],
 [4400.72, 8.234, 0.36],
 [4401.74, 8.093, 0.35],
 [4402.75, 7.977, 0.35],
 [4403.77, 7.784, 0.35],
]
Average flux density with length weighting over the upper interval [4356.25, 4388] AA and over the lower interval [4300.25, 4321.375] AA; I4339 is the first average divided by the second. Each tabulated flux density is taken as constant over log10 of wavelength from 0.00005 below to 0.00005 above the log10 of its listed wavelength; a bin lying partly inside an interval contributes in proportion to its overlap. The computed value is 1.30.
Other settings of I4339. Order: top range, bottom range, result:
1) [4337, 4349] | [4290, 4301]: 1.21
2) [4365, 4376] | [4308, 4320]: 1.23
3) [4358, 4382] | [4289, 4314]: 1.42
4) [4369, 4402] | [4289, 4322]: 1.25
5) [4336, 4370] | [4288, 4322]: 1.28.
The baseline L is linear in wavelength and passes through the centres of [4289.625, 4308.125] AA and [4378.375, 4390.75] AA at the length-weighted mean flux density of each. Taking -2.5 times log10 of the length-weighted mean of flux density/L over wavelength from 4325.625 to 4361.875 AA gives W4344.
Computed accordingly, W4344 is -0.18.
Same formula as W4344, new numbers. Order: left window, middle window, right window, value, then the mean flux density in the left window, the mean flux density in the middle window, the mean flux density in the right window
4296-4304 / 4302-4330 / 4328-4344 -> -0.02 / 5.63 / 6.62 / 7.55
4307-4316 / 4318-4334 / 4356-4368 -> -0.18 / 5.78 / 7.68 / 8.43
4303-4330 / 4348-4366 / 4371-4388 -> -0.14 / 6.66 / 8.17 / 7.52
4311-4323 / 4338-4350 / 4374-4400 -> -0.01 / 7.14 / 7.39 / 7.65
